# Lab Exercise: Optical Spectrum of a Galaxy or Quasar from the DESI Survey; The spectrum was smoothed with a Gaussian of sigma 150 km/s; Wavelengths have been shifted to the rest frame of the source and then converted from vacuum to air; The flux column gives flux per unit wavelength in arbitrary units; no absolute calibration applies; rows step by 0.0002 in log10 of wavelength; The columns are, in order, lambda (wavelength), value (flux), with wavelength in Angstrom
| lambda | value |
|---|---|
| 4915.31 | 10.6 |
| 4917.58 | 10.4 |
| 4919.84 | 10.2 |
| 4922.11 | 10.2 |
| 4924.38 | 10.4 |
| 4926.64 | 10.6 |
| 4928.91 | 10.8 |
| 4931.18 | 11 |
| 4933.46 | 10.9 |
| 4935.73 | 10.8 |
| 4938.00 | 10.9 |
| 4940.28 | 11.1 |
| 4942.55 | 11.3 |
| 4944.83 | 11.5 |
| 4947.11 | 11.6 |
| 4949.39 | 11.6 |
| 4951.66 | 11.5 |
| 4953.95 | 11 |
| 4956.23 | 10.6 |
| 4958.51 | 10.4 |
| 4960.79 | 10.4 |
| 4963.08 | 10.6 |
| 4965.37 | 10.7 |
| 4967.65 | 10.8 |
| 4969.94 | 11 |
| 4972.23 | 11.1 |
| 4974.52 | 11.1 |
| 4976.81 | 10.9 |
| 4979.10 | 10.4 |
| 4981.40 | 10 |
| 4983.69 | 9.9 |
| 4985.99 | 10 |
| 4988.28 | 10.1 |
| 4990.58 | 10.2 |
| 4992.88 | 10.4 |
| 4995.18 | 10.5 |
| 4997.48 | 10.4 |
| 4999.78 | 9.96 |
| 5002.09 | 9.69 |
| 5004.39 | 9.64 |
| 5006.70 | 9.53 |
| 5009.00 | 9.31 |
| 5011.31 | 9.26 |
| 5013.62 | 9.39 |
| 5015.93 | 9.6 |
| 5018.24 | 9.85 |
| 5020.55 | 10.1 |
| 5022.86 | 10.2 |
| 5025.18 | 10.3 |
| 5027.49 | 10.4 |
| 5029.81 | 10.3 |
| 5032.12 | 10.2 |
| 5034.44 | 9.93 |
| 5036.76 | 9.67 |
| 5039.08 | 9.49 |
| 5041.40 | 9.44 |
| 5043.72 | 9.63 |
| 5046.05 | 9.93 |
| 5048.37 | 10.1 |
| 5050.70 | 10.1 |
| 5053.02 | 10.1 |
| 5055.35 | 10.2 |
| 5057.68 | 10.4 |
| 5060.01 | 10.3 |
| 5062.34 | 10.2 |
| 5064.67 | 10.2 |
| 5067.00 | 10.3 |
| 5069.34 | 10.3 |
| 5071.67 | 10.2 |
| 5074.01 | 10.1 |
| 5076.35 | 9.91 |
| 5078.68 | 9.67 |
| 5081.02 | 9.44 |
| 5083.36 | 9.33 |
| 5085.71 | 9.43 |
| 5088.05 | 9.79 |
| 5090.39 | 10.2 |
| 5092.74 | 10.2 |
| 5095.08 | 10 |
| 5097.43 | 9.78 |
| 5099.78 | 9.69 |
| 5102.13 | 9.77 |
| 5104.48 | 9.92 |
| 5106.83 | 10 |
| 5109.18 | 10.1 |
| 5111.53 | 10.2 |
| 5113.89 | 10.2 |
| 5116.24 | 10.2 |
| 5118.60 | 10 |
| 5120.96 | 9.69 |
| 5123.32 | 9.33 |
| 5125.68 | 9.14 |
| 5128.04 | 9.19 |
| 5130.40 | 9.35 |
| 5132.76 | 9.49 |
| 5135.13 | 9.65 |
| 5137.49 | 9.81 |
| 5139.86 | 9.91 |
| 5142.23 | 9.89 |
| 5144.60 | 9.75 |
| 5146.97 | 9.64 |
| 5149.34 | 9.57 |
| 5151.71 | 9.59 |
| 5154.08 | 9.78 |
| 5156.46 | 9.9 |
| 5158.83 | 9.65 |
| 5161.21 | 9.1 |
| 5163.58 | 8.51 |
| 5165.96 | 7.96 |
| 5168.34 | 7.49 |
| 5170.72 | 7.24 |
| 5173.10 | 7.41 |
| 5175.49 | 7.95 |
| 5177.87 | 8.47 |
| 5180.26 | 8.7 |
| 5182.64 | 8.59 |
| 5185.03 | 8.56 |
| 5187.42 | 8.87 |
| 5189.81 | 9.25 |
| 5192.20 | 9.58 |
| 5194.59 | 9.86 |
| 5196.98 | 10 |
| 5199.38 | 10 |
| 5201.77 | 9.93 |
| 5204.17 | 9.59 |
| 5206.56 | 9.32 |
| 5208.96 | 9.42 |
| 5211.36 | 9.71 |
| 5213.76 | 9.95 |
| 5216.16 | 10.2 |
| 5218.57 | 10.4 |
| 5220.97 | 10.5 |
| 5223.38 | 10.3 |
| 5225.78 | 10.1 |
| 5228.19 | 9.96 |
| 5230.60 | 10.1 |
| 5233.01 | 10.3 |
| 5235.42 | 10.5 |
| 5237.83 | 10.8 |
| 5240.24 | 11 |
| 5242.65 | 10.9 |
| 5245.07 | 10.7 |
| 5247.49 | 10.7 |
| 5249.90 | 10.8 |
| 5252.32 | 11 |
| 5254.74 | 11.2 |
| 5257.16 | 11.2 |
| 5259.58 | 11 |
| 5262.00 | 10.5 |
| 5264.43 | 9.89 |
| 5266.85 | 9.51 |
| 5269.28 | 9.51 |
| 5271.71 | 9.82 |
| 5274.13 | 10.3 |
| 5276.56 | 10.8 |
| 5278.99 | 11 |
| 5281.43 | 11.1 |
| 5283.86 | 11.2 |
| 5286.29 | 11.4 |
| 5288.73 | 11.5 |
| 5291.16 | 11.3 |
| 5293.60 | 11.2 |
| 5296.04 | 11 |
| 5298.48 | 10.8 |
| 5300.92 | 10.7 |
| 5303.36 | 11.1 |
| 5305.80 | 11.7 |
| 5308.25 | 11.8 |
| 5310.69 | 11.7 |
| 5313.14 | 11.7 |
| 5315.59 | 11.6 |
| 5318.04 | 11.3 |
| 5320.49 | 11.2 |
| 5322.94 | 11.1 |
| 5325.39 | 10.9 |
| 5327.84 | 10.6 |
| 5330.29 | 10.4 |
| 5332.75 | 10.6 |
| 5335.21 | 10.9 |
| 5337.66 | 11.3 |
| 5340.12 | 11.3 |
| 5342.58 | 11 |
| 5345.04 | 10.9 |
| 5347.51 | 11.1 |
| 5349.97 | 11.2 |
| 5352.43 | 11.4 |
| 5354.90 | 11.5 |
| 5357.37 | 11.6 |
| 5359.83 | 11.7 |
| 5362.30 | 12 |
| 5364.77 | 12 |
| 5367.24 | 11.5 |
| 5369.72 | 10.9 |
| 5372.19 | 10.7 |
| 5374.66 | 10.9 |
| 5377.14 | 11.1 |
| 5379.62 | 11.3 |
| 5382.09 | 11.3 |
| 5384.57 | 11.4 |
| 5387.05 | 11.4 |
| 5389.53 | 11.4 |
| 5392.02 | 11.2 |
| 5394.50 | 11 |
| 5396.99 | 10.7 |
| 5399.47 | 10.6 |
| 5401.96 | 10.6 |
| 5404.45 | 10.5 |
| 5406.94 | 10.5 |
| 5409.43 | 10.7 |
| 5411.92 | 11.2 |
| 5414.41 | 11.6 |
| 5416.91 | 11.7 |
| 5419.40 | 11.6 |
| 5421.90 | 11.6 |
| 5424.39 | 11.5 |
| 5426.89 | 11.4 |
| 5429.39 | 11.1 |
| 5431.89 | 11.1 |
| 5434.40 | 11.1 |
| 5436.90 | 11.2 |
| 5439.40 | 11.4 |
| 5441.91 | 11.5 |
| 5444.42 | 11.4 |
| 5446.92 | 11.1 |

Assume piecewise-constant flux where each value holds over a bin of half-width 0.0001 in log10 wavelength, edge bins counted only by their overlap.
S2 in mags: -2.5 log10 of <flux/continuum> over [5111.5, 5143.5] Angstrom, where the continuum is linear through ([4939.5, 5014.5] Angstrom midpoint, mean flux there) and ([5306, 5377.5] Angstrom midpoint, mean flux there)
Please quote 0.12 mag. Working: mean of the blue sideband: 10.5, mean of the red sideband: 11.2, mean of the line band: 9.7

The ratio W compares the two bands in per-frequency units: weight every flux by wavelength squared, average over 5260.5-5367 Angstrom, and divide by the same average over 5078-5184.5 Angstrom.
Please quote 1.26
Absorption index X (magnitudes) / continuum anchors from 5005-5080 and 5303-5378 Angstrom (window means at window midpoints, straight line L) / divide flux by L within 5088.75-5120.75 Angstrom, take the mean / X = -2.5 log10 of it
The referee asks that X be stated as 0.02 mag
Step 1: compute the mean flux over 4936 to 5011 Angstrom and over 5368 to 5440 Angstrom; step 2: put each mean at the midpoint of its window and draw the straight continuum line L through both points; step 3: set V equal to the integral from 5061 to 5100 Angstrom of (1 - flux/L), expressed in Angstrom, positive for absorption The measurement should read 2.8 Angstrom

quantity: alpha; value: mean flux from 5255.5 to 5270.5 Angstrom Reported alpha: 10.3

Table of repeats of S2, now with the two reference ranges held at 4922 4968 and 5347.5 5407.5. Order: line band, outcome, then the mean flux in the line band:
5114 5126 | 0.13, 9.76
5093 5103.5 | 0.12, 9.85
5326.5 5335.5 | 0.06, 10.6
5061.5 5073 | 0.08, 10.2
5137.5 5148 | 0.13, 9.79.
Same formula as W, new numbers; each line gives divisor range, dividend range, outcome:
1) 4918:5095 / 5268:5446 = 1.24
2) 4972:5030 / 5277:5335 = 1.25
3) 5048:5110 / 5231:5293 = 1.15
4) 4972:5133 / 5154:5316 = 1.09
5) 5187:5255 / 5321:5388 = 1.16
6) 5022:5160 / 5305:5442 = 1.26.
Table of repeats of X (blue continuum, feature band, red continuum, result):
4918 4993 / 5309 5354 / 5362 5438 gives 0.00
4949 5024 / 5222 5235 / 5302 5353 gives 0.08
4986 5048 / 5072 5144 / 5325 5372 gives 0.05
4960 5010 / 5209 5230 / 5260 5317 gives 0.07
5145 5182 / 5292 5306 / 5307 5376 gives -0.04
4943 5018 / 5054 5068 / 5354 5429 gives 0.03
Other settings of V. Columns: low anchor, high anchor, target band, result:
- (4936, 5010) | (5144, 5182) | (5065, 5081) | -0.69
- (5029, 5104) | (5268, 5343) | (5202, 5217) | 1.26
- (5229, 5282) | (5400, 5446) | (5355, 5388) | -1.12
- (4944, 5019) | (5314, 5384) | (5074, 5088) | 1.30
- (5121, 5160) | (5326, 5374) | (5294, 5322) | -1.17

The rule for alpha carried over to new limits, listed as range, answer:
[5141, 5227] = 9.3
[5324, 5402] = 11.1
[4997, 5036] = 9.87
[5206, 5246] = 10.3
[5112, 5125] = 9.87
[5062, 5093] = 9.93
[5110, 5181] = 9.23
